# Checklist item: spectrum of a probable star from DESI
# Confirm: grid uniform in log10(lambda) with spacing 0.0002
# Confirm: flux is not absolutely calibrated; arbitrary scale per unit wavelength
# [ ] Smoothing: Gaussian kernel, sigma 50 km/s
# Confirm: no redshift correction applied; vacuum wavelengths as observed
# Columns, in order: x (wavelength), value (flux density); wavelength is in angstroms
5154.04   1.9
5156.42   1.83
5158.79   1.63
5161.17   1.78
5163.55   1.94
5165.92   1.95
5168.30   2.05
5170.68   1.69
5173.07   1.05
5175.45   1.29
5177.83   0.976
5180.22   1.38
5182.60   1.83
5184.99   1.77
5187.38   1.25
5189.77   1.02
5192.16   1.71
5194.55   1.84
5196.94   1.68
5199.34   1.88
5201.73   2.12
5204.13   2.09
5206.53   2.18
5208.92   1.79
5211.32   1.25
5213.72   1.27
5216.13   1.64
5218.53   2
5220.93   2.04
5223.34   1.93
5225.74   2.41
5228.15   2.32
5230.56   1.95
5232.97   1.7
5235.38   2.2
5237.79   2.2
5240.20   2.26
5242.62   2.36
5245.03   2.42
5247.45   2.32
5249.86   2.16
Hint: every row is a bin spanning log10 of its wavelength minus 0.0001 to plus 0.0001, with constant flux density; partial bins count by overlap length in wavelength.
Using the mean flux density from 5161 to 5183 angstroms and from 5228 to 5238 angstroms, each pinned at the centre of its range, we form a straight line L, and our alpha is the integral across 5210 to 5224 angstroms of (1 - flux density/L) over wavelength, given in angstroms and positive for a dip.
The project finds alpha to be 1.7 angstroms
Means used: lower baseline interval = 1.58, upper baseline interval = 2.04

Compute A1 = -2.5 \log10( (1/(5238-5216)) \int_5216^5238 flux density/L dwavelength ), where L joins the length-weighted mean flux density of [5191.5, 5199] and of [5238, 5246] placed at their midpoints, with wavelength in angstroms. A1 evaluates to 0.048 mag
